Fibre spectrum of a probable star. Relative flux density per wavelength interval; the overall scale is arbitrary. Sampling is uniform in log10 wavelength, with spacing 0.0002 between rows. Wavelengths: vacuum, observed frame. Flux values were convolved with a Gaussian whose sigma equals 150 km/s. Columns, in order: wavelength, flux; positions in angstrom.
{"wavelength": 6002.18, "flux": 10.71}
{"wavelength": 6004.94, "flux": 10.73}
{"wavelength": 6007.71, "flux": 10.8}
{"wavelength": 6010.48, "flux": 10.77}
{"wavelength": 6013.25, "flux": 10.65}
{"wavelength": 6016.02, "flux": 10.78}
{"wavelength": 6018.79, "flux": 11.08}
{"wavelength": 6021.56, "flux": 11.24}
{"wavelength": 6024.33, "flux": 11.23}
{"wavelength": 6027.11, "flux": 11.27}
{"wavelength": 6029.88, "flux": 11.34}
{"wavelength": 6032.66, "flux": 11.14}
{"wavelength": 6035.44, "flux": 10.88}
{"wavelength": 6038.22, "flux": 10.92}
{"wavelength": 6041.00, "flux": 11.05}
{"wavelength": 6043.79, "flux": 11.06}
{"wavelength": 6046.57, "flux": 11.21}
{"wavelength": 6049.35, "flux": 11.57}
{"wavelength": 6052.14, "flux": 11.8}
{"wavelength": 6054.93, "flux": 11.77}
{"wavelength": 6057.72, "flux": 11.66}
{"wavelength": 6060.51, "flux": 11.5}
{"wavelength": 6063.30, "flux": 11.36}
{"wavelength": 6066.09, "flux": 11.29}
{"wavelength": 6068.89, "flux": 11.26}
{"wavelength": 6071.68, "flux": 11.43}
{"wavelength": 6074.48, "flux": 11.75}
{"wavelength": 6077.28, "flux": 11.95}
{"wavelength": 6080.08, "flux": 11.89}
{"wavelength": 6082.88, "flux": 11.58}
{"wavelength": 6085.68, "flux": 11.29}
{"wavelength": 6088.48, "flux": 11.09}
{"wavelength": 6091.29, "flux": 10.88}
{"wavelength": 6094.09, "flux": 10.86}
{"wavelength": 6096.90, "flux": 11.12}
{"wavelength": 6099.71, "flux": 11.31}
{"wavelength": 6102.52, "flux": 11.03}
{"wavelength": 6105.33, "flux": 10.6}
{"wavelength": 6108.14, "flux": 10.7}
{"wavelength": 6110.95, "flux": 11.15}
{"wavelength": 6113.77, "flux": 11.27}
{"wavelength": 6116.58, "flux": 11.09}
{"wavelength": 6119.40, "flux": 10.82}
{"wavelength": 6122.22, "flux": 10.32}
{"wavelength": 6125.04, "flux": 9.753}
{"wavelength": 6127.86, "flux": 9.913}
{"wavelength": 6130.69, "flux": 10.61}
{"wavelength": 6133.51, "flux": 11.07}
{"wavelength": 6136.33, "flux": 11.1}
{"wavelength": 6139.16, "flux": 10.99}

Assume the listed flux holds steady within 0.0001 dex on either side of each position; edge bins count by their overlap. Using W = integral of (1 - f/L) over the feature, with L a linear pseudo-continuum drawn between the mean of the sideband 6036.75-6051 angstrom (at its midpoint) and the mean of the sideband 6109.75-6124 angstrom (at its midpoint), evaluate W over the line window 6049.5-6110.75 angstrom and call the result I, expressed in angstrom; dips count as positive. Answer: -1.7 angstrom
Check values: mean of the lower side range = 11.2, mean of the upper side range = 10.9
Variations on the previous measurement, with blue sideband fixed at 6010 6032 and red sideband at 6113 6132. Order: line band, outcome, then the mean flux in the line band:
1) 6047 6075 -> -1.7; 11.5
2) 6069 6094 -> -1.6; 11.4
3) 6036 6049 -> -0.2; 11.1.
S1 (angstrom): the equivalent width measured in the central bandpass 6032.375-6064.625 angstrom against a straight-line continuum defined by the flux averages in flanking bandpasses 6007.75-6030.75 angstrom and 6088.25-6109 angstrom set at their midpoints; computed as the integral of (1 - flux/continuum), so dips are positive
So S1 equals -1.0 angstrom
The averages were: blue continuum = 11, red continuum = 10.9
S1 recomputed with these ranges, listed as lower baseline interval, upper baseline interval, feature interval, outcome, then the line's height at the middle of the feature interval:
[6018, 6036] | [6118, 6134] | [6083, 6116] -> -1.43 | 10.6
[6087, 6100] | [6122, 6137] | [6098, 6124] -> -0.39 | 10.7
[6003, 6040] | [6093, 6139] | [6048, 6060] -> -0.84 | 10.9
